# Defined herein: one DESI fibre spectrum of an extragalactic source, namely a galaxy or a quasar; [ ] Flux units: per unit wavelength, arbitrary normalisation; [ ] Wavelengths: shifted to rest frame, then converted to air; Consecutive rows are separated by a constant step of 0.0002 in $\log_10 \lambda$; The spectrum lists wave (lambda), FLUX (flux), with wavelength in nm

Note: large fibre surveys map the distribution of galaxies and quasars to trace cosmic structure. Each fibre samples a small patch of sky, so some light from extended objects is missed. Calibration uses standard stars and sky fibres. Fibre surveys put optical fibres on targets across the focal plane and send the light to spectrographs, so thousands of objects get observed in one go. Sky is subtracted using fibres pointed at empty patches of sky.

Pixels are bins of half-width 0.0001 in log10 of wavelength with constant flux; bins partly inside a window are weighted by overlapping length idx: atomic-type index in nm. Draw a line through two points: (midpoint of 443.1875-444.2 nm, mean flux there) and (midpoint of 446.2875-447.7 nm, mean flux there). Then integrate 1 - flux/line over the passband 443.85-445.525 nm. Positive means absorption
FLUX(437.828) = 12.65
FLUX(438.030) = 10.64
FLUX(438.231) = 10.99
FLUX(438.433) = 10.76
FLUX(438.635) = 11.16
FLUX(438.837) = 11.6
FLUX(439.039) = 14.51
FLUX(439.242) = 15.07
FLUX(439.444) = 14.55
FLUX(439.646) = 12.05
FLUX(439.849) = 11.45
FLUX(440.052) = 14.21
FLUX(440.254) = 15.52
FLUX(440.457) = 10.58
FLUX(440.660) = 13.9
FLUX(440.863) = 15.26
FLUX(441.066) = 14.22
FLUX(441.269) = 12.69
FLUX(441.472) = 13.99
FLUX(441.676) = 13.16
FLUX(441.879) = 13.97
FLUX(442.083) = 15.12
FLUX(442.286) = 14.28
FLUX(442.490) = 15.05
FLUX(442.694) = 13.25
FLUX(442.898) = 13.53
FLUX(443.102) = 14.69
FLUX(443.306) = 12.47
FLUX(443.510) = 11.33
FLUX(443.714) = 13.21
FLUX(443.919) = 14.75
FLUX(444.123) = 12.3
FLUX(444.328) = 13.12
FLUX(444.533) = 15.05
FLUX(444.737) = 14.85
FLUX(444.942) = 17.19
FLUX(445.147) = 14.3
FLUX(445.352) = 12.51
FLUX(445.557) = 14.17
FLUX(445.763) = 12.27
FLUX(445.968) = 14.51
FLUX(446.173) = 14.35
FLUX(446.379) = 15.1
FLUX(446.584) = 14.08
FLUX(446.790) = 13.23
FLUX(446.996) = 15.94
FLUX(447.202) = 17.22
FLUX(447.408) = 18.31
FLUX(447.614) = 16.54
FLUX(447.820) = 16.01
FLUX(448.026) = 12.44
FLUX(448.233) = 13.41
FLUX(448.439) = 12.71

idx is -0.06 nm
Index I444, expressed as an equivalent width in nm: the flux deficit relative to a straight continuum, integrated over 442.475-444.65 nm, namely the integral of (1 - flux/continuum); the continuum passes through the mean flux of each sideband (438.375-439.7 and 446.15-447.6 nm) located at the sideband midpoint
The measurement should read 0.15 nm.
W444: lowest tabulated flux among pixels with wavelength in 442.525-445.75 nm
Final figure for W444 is 11.33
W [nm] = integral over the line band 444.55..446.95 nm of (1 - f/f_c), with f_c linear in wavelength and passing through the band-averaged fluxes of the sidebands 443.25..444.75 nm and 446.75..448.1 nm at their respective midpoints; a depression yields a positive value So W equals 0.05 nm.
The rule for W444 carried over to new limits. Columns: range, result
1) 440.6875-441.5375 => 12.69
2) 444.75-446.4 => 12.27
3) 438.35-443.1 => 10.58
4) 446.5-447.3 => 13.23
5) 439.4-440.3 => 11.45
